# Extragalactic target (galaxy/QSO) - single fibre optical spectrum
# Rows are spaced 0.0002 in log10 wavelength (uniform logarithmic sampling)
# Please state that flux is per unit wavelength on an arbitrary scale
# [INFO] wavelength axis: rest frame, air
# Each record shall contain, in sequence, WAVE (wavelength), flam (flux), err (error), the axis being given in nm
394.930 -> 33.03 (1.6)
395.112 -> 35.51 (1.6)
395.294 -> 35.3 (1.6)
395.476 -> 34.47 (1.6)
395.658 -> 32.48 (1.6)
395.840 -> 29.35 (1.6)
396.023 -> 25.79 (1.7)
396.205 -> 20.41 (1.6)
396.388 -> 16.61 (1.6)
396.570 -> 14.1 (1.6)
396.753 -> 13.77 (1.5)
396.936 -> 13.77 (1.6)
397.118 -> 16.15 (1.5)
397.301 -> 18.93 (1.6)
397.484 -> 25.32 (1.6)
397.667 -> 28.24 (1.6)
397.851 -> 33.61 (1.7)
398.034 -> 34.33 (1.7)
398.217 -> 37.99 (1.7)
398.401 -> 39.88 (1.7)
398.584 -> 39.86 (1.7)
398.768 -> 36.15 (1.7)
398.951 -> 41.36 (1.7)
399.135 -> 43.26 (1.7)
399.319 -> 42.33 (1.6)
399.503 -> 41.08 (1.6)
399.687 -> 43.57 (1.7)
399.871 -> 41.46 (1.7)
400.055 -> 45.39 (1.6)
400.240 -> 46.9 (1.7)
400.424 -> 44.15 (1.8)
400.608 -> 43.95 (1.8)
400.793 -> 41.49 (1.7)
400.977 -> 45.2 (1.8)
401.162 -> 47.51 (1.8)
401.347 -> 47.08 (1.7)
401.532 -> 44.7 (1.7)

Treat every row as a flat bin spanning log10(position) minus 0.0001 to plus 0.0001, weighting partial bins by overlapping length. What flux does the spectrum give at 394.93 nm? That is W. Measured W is 33.03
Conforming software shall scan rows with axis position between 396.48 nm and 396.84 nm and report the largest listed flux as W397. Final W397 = 14.1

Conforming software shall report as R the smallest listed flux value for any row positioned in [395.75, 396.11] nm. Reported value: 25.79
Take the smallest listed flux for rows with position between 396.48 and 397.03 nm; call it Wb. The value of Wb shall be 13.77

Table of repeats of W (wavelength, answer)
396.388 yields 16.61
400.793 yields 41.49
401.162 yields 47.51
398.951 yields 41.36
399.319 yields 42.33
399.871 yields 41.46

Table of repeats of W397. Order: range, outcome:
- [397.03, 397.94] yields 33.61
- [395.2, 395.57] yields 35.3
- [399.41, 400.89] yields 46.9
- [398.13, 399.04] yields 41.36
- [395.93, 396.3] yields 25.79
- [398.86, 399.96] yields 43.57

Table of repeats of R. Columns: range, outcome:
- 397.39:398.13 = 25.32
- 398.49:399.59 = 36.15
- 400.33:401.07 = 41.49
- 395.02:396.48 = 16.61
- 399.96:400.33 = 45.39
